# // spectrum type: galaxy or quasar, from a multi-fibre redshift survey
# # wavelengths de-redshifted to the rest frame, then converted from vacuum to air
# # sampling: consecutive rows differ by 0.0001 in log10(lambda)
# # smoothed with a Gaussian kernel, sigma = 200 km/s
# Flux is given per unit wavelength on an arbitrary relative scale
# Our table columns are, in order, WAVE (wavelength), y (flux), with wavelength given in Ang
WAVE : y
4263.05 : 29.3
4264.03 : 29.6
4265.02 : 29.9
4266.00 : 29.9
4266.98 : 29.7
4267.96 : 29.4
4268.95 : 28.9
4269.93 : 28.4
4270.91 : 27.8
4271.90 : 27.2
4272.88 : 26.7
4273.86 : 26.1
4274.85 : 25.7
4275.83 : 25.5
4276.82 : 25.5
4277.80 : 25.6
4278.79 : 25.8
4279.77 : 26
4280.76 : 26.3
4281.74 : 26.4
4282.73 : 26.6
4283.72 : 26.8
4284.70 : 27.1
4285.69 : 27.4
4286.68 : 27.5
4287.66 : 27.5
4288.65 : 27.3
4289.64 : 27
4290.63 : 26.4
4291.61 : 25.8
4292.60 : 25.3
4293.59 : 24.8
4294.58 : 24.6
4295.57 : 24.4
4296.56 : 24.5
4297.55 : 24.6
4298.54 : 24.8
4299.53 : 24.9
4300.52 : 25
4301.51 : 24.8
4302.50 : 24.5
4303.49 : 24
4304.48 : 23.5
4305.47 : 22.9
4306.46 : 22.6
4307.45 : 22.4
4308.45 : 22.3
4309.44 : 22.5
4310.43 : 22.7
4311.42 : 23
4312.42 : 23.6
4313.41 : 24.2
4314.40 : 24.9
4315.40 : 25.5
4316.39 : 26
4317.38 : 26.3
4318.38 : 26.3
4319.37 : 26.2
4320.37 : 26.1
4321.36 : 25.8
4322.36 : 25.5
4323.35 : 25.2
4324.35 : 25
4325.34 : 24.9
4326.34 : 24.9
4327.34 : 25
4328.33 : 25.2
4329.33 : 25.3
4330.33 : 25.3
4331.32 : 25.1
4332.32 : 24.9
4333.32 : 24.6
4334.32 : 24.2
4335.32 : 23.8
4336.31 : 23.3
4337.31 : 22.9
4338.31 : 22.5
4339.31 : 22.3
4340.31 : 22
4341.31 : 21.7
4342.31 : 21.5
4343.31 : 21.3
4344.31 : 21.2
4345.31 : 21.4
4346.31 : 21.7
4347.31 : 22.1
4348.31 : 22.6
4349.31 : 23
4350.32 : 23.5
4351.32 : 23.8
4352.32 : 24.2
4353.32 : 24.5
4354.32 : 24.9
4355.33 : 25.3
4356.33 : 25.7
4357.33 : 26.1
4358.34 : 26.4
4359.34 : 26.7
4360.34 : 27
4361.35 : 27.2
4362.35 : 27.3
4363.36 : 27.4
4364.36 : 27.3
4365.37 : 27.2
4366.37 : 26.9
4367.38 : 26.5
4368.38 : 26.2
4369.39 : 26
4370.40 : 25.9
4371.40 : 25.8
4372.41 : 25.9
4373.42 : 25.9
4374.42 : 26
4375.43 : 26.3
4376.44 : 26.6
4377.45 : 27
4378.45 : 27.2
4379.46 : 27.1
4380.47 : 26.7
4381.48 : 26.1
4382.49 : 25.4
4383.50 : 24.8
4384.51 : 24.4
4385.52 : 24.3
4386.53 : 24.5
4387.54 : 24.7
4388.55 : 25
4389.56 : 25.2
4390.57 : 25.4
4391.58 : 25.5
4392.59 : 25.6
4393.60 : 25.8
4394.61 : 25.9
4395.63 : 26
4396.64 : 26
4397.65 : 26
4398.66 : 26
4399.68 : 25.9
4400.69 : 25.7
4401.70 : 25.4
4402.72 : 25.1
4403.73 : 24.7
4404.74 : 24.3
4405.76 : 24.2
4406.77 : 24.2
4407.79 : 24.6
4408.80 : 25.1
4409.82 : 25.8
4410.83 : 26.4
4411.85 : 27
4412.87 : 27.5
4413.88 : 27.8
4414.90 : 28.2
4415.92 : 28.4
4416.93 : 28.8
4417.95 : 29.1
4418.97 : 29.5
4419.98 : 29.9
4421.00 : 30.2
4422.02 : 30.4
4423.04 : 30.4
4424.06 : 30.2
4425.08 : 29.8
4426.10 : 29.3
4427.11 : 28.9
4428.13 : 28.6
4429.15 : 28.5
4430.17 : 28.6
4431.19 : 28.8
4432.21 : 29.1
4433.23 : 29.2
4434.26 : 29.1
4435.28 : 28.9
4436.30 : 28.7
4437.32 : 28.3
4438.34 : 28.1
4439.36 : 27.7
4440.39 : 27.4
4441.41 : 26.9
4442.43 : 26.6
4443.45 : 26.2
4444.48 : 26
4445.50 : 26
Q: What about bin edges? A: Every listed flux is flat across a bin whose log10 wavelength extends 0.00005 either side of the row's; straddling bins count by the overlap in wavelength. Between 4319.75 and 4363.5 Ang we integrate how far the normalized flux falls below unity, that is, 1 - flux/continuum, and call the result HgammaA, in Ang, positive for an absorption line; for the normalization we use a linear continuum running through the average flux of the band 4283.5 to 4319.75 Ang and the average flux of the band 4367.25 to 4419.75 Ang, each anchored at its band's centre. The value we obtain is 1.94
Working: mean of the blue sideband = 25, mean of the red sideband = 26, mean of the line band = 24.3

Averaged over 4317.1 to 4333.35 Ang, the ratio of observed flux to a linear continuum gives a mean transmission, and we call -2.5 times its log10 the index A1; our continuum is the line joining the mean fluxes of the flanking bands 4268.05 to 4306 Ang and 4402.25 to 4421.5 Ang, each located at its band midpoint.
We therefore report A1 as 0.035 mag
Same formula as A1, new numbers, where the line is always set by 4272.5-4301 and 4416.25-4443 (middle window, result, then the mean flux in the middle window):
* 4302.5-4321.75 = 0.09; 24.3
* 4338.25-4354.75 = 0.20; 22.6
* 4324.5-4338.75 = 0.10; 24.4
